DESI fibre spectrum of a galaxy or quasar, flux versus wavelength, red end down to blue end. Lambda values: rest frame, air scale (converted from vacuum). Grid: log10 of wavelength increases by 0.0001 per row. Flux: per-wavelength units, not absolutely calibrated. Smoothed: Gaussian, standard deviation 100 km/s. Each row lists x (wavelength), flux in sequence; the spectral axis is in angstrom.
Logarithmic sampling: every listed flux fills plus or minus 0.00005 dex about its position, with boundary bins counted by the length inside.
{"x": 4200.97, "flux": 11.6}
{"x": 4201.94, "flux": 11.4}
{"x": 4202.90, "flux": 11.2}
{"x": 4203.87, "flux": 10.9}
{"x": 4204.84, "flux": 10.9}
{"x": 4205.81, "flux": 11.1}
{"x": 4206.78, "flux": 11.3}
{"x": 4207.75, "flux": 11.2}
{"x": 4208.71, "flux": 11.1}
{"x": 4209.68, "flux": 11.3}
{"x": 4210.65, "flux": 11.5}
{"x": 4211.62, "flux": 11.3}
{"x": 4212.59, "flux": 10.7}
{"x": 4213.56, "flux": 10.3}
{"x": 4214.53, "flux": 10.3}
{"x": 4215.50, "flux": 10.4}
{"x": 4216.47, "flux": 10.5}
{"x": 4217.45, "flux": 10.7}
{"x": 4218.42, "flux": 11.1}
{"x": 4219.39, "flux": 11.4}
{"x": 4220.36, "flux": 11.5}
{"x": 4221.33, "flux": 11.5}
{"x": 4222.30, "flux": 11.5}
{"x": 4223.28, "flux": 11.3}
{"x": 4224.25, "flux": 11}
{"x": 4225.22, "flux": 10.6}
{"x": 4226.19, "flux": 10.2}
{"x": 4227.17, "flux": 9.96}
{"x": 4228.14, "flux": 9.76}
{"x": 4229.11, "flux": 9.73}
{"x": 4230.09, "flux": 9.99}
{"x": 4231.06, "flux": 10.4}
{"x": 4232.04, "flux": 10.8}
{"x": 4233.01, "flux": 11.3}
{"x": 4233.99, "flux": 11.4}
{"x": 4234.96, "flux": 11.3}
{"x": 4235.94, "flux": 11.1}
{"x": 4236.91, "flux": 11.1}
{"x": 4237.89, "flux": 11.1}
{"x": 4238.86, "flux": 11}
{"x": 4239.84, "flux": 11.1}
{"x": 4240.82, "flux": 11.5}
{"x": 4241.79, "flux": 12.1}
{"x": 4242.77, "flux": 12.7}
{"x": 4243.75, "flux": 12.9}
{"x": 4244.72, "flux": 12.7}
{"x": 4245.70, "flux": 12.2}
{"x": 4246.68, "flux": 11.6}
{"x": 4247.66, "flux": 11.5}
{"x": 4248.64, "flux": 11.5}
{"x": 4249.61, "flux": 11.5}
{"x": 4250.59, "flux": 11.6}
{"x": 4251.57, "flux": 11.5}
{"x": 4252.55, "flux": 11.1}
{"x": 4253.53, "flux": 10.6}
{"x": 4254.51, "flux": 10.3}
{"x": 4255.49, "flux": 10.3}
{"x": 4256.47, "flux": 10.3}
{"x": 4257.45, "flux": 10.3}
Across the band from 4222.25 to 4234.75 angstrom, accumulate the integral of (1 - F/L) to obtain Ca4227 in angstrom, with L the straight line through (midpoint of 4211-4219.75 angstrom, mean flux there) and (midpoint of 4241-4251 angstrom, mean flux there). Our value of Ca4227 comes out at 0.8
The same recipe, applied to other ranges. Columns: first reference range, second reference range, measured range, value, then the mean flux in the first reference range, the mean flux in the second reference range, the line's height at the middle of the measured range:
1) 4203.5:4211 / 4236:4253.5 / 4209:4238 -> 1.37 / 11.2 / 11.6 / 11.4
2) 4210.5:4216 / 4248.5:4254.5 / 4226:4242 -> 0.26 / 10.7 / 11.2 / 11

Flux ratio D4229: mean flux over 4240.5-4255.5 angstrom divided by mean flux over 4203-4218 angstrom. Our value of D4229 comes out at 1.1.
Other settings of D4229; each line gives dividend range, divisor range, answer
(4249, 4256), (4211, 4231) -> 1.03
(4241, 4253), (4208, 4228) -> 1.09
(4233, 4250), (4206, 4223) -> 1.06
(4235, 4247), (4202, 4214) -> 1.06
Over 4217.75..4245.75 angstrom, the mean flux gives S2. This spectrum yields 11.2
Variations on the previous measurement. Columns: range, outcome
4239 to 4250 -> 11.9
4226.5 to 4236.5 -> 10.6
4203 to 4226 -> 11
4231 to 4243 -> 11.3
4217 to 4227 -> 11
